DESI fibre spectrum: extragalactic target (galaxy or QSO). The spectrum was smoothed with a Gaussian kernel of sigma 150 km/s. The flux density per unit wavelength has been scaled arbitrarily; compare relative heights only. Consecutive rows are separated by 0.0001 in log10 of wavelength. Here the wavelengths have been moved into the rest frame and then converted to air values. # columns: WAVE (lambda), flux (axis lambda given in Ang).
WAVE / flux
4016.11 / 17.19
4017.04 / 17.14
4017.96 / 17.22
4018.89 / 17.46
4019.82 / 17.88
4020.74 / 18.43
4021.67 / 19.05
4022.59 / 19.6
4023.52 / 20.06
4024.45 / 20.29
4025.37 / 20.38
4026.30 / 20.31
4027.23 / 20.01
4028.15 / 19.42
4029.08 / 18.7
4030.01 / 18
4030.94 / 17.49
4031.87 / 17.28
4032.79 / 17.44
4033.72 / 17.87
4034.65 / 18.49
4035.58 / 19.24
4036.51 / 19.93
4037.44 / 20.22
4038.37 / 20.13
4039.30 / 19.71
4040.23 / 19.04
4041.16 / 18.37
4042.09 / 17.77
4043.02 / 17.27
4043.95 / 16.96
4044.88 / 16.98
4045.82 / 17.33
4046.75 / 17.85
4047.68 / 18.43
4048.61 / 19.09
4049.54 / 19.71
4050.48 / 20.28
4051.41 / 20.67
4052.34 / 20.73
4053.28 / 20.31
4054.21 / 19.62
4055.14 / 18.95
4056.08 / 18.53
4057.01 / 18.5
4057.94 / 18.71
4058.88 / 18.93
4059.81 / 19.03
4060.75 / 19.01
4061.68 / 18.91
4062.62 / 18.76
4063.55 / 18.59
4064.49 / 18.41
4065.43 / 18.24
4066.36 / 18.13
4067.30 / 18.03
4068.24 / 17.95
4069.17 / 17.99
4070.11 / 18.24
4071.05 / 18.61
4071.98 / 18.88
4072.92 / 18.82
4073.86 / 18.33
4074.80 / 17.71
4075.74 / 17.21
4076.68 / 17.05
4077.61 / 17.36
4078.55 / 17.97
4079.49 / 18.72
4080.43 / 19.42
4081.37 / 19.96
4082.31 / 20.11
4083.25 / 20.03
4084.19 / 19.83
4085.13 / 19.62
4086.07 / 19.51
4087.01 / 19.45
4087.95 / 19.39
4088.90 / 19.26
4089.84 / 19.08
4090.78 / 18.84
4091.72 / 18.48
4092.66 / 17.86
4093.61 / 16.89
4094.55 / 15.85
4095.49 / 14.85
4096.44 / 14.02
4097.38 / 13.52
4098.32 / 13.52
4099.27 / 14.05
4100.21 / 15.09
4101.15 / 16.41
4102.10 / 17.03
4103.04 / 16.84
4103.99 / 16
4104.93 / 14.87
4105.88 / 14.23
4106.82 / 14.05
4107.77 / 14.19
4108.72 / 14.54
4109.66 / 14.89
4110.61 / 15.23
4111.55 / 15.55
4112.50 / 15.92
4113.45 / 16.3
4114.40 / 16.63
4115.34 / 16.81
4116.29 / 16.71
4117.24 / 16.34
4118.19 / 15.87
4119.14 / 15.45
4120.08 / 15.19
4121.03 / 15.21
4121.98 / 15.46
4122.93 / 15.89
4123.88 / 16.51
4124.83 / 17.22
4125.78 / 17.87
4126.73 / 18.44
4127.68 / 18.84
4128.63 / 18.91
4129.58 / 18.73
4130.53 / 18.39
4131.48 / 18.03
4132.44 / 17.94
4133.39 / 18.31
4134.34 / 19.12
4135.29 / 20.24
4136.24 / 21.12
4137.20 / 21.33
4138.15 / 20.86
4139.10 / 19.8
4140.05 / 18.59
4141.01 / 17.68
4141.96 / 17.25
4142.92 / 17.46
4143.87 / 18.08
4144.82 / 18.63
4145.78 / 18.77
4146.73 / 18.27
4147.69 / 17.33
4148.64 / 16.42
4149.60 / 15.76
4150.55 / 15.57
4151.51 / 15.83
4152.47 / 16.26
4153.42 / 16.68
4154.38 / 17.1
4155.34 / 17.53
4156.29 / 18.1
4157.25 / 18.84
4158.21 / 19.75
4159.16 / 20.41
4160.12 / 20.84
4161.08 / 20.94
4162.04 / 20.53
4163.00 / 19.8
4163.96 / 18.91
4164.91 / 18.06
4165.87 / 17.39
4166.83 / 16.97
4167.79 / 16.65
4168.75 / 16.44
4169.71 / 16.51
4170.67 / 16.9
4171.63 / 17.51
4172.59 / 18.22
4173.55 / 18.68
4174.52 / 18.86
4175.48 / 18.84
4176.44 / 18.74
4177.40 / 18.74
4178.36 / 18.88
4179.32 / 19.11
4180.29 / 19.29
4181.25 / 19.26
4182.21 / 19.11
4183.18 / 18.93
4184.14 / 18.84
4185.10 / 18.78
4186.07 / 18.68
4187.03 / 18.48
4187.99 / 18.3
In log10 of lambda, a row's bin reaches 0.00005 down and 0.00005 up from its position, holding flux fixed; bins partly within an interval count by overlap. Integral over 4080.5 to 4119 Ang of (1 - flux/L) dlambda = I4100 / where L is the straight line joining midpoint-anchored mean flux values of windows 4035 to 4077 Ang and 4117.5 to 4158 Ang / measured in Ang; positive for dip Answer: 3.2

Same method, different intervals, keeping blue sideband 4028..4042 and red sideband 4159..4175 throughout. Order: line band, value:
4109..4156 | 2.8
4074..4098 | 0.7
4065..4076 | 0.3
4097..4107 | 1.9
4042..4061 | -0.1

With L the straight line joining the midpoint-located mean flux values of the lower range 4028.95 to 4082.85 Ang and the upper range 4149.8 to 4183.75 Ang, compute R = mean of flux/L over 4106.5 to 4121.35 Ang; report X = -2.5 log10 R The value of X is 0.18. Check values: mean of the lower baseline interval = 18.6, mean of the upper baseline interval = 18.3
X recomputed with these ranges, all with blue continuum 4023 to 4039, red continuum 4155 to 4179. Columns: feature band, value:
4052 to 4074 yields 0.01 mag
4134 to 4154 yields 0.03 mag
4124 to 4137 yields 0.00 mag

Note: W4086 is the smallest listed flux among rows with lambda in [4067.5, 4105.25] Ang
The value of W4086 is 13.52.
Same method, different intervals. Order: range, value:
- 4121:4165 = 15.21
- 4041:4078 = 16.96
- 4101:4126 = 14.05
